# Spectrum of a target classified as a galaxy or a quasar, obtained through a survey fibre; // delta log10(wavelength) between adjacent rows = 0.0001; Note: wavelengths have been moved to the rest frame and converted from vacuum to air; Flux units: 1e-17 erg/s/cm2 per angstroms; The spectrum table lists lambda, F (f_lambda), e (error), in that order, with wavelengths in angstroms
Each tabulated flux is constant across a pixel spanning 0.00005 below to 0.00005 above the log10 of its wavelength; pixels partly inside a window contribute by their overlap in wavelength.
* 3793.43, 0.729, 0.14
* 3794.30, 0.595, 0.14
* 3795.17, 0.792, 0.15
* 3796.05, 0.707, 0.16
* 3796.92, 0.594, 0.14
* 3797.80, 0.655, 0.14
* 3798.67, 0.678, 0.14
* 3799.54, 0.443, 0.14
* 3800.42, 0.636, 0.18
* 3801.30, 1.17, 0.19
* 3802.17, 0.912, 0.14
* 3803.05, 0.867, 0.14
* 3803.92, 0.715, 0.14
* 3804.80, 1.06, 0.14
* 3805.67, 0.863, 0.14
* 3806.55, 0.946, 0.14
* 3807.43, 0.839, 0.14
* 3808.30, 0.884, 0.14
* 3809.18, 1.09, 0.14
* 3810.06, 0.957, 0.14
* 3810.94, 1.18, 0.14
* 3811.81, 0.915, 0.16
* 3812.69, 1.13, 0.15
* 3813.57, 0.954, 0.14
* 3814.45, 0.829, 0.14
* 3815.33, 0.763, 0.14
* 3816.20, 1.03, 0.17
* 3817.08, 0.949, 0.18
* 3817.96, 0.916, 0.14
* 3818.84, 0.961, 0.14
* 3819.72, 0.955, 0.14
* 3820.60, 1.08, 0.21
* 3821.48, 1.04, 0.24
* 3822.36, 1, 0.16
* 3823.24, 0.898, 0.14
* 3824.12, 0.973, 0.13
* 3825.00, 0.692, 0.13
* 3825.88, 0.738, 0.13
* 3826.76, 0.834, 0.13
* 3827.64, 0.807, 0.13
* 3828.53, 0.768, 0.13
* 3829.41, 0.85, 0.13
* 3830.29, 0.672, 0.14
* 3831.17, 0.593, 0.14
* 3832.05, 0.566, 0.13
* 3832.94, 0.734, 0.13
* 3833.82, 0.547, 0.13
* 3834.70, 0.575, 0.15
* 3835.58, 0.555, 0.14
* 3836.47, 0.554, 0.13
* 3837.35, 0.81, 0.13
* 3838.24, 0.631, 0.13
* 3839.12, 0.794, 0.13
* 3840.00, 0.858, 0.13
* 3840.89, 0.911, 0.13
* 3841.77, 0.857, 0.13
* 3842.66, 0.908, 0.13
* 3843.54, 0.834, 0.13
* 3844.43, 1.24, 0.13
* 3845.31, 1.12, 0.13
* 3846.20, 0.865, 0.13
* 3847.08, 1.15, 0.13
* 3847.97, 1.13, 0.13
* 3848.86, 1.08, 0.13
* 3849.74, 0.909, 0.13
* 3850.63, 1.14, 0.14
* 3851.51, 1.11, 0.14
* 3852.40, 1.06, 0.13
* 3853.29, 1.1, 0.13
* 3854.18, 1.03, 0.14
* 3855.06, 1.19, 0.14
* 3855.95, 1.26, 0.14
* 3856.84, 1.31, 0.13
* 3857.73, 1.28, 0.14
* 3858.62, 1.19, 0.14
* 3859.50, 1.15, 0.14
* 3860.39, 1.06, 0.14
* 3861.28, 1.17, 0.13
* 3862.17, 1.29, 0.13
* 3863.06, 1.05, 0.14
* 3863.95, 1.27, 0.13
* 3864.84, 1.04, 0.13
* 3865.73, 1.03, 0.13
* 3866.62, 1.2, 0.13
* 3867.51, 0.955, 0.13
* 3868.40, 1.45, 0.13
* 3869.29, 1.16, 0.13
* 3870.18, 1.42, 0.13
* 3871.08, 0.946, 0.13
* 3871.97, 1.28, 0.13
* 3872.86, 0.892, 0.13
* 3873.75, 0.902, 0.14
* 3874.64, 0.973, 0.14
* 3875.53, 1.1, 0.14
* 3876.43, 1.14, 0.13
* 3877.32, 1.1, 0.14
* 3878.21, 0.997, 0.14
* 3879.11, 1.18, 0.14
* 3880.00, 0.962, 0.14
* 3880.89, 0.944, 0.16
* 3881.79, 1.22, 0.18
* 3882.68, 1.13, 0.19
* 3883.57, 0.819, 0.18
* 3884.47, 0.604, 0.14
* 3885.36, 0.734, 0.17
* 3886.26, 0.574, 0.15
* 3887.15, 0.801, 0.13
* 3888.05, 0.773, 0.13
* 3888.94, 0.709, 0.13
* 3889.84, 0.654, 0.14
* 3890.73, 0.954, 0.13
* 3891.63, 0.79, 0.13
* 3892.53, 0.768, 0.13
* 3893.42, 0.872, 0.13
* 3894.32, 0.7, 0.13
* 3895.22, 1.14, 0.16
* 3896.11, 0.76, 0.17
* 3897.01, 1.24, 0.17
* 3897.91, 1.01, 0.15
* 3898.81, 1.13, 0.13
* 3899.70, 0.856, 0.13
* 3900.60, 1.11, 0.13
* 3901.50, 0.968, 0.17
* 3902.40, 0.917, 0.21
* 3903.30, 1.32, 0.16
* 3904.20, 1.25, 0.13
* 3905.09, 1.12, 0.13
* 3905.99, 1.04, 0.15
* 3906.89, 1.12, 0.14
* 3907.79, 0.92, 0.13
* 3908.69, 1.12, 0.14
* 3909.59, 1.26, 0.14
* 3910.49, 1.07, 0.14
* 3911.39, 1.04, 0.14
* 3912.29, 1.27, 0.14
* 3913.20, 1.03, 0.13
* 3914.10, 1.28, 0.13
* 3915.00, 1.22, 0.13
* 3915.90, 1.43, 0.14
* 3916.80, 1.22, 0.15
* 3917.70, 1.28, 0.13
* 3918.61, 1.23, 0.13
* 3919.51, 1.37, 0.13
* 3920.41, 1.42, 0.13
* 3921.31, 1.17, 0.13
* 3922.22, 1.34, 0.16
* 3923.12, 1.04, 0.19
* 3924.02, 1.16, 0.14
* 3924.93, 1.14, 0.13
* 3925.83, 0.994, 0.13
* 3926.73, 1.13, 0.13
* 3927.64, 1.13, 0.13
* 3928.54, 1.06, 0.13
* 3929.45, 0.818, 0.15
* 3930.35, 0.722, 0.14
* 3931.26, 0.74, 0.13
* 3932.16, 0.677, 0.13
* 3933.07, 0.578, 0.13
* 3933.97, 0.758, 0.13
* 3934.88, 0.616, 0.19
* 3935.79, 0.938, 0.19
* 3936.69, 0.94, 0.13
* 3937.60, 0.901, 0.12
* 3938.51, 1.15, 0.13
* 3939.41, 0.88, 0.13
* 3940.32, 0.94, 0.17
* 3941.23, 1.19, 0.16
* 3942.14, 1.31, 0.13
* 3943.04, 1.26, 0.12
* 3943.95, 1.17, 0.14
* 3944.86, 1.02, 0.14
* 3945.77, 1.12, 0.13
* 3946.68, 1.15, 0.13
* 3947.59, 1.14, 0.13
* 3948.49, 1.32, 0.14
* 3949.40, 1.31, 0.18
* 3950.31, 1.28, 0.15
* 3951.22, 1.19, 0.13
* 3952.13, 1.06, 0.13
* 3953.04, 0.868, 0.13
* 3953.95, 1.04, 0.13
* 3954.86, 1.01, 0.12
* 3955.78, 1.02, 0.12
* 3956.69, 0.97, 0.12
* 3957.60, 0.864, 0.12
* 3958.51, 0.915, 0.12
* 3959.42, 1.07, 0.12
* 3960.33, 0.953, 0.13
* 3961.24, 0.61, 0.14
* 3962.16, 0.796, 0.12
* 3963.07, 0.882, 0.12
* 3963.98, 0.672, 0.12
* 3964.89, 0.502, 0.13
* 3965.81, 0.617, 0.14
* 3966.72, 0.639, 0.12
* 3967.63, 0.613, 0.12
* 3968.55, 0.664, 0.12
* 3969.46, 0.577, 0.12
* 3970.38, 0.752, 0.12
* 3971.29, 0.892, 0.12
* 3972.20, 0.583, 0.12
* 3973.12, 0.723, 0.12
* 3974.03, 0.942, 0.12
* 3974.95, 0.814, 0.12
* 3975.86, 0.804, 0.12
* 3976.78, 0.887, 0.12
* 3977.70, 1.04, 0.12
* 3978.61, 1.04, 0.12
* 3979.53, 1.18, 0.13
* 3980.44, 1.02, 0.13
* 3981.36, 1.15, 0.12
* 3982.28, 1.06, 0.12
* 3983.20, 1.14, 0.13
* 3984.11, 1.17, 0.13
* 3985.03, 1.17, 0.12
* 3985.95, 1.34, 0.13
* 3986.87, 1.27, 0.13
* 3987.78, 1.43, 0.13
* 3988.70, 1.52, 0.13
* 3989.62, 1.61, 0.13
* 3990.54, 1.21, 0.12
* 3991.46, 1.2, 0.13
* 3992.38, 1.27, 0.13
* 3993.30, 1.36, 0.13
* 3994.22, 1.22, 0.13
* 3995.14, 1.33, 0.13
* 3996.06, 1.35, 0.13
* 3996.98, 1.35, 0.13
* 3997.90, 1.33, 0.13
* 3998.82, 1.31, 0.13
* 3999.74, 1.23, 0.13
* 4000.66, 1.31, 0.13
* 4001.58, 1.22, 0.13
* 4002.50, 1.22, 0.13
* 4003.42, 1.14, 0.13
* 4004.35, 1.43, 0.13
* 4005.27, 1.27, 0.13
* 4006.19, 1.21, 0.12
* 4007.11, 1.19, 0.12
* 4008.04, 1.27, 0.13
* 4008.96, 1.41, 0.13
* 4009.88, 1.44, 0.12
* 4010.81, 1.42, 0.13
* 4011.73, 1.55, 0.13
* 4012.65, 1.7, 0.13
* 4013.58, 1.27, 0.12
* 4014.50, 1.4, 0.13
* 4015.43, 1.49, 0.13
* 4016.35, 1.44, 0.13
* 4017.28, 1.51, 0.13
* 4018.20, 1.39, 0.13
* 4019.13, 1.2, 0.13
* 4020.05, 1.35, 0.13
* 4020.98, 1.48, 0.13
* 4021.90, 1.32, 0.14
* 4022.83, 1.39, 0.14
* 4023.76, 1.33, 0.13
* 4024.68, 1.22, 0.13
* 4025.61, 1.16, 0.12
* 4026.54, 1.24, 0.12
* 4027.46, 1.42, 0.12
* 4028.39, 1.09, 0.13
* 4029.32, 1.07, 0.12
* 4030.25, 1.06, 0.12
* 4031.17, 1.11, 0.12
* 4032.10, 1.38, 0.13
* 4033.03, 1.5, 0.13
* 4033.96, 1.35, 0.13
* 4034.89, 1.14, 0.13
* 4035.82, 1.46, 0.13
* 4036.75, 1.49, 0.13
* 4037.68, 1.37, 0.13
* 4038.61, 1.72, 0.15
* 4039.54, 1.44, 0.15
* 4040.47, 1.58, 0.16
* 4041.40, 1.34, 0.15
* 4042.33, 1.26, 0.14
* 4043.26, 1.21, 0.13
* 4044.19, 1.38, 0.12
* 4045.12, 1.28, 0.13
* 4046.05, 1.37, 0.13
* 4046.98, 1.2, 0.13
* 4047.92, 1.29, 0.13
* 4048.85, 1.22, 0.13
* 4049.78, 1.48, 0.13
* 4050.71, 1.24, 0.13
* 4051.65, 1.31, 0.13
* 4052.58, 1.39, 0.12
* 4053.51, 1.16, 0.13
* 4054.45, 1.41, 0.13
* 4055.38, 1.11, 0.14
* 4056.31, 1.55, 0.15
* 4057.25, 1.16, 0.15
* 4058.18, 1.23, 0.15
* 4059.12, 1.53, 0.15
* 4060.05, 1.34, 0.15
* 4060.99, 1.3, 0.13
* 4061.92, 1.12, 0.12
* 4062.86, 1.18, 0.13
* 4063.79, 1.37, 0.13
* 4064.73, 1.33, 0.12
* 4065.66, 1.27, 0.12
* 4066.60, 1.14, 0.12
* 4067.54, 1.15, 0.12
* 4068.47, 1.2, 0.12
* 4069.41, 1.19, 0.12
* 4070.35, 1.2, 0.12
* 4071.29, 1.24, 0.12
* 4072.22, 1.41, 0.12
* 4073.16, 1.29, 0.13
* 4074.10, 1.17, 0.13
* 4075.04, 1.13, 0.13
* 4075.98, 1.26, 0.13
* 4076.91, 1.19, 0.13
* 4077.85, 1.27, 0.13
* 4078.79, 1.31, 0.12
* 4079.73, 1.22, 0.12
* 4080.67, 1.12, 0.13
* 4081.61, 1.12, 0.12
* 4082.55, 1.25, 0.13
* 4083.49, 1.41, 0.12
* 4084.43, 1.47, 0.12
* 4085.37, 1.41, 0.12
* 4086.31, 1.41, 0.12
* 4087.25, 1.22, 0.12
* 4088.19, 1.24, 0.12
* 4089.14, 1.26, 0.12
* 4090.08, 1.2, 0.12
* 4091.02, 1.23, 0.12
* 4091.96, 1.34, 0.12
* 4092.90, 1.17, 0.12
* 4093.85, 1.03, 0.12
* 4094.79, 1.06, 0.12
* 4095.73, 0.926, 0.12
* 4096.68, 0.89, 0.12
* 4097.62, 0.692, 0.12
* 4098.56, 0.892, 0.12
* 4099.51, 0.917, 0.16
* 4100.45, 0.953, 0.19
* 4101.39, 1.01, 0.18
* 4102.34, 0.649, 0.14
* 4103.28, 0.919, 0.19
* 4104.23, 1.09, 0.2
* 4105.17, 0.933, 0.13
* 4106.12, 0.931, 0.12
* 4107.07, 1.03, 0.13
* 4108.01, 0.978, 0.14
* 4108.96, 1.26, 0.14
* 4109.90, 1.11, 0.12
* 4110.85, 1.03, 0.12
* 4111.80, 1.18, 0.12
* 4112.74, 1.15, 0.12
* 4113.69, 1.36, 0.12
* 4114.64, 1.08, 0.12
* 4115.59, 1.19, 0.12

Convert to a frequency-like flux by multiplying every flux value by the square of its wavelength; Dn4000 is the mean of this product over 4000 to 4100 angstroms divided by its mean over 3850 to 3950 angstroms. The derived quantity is 1.3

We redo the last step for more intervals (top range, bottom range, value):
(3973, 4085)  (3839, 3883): 1.28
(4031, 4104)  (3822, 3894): 1.44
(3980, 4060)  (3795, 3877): 1.52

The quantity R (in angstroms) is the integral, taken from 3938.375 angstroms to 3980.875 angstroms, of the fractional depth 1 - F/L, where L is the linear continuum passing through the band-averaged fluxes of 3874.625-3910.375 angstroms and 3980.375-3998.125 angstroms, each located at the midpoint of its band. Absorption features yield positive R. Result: 8.5 angstroms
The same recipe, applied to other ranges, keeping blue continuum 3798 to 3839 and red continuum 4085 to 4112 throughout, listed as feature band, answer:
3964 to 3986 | 2.0 angstroms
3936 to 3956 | -3.4 angstroms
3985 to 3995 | -3.7 angstroms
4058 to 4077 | -3.9 angstroms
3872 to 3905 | -2.1 angstroms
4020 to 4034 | -3.7 angstroms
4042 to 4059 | -4.5 angstroms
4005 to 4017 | -4.8 angstroms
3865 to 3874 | -2.5 angstroms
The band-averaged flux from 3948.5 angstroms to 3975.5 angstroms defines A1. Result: 0.863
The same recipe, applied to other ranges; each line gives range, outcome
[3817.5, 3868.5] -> 0.958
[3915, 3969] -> 1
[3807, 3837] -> 0.848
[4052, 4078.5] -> 1.26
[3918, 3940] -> 0.997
